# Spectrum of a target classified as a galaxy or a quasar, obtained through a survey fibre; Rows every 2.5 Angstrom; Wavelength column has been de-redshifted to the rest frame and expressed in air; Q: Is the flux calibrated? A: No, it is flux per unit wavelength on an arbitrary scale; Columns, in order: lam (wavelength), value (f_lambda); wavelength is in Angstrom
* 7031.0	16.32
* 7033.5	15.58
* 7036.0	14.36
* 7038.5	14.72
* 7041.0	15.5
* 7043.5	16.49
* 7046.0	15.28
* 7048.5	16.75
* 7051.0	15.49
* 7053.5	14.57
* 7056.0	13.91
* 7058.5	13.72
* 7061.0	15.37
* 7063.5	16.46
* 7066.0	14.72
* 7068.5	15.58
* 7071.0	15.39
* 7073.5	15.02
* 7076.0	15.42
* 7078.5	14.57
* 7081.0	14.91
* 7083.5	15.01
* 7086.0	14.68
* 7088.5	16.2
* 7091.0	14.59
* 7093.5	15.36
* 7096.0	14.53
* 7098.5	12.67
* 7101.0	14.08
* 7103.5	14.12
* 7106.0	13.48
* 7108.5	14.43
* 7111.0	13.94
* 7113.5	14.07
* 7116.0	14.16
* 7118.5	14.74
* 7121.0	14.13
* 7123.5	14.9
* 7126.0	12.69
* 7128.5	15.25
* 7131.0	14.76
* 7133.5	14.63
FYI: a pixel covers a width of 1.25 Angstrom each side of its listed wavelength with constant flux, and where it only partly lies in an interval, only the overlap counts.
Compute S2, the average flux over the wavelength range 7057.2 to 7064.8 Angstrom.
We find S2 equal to 15.2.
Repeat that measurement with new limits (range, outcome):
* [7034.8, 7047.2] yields 15.3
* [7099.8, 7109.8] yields 14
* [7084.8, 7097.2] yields 15.1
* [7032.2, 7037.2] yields 15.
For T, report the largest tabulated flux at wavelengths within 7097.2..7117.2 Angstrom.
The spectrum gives 14.43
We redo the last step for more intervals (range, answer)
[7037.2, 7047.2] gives 16.49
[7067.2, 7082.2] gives 15.58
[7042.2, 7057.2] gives 16.75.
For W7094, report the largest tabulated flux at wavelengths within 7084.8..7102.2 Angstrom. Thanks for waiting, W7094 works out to 16.2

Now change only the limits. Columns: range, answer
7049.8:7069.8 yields 16.46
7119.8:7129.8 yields 15.25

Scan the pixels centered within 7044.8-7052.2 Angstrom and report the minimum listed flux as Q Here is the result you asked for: 15.28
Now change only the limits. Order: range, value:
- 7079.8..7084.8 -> 14.91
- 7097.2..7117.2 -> 12.67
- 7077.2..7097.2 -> 14.53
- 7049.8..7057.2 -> 13.91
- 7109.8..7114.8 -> 13.94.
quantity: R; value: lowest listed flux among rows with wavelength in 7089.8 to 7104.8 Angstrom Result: 12.67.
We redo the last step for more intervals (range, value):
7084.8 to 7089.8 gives 14.68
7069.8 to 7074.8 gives 15.02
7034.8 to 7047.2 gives 14.36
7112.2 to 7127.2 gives 12.69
